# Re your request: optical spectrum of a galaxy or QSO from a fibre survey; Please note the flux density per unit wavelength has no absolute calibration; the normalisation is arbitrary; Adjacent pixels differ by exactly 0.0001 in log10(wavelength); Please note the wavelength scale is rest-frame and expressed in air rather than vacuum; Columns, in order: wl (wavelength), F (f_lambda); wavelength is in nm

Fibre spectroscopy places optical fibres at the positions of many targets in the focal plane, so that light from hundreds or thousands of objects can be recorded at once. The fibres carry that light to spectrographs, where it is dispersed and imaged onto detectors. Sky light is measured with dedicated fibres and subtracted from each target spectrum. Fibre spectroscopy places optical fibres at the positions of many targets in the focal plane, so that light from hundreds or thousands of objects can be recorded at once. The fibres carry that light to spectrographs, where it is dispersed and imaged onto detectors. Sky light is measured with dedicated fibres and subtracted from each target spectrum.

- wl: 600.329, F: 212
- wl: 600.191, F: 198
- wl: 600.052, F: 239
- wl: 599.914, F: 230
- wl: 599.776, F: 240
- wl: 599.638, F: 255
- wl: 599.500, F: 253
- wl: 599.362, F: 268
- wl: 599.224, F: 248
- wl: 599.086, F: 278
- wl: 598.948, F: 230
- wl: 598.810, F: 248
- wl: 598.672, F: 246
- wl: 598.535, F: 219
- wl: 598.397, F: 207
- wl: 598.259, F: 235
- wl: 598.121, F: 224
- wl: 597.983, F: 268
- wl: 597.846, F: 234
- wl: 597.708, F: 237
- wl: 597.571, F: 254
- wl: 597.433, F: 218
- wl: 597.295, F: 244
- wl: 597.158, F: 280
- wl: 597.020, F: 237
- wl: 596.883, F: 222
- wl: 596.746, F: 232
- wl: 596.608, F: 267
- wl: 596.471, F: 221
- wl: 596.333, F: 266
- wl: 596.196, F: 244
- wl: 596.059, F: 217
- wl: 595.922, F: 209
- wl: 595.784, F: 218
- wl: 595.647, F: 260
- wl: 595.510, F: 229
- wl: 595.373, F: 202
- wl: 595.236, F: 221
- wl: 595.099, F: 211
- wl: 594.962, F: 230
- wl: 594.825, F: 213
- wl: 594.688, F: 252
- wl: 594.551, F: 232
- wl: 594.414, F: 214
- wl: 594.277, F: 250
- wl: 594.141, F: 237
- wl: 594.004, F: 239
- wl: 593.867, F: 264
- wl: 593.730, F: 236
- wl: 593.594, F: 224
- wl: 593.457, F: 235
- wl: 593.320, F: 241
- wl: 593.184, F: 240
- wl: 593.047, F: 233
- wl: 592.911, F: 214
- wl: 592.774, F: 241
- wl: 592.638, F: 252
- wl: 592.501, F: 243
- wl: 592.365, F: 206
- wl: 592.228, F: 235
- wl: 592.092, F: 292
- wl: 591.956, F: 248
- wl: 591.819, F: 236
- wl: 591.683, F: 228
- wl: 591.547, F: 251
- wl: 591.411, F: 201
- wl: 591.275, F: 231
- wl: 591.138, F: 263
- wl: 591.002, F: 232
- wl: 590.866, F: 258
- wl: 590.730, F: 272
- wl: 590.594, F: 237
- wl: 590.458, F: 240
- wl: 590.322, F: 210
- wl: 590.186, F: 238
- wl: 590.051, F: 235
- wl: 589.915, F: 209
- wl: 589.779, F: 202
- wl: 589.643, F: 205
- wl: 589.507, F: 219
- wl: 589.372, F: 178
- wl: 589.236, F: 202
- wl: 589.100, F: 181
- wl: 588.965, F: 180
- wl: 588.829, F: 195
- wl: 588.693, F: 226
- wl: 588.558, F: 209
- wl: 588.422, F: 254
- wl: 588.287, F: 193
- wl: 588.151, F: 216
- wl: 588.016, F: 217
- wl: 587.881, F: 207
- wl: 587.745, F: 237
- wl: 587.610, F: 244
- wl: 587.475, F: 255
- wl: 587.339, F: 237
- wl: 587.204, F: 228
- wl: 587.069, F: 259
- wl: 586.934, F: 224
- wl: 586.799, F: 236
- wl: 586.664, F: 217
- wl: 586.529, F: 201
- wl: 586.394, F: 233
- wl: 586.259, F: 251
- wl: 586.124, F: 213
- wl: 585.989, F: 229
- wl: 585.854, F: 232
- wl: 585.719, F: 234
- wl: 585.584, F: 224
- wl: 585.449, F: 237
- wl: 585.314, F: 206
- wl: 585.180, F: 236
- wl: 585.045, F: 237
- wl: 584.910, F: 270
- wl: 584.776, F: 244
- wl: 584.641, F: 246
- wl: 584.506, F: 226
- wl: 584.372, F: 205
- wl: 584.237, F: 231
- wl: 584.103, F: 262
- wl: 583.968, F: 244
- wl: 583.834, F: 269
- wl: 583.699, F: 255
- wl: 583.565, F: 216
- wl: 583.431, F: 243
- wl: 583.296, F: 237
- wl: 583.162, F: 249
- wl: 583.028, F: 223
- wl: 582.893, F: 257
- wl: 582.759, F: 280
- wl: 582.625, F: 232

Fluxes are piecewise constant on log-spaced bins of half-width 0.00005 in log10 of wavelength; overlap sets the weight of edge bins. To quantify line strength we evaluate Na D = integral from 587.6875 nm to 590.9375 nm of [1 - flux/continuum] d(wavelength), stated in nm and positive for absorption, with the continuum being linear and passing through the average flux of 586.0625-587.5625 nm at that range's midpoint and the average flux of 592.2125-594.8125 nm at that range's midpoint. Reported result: 0.23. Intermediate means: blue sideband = 232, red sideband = 236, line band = 217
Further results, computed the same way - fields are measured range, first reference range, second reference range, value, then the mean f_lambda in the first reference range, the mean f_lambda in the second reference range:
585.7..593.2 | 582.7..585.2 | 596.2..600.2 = 0.47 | 244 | 242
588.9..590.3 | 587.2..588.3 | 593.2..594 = 0.16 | 227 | 240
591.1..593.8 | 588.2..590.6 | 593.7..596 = -0.19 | 211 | 230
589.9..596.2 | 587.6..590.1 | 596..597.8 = -0.24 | 210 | 241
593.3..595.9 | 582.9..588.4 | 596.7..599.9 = 0.09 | 233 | 242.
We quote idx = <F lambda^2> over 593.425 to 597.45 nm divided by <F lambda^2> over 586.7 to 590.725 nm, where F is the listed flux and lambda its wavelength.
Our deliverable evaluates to 1.09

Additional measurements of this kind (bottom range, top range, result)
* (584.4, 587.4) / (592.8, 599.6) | 1.06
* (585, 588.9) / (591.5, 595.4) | 1.06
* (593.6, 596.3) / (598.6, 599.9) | 1.10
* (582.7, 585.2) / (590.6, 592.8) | 1.02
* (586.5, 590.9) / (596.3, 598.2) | 1.13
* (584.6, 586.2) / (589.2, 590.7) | 0.95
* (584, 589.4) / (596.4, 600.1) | 1.12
